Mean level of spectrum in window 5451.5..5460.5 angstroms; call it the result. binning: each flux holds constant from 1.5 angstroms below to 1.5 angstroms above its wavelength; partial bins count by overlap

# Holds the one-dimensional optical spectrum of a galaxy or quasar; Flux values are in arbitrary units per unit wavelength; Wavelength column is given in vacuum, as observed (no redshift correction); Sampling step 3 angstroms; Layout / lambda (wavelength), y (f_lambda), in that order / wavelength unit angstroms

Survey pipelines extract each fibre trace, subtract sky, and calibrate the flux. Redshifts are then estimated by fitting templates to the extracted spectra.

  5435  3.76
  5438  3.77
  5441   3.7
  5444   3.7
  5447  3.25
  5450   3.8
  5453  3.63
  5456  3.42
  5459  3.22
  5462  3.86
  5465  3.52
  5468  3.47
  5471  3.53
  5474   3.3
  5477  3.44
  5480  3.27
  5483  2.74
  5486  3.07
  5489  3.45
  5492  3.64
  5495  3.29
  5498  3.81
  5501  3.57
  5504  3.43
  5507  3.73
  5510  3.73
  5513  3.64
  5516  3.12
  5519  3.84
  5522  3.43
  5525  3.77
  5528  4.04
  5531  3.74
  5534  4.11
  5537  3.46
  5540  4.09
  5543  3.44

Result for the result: 3.42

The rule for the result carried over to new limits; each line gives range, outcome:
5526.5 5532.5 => 3.89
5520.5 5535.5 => 3.82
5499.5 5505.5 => 3.5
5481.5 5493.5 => 3.23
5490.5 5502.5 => 3.58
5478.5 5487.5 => 3.03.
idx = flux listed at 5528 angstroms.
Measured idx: 4.04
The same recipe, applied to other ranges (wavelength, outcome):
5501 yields 3.57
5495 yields 3.29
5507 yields 3.73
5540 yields 4.09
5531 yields 3.74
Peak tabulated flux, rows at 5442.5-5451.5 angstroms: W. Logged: 3.8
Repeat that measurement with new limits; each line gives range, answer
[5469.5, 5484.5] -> 3.53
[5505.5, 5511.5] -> 3.73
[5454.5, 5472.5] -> 3.86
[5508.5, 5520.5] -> 3.84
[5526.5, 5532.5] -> 4.04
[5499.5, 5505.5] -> 3.57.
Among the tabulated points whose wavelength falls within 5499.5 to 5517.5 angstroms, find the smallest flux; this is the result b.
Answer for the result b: 3.12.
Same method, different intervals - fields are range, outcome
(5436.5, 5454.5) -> 3.25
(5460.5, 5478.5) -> 3.3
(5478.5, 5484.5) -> 2.74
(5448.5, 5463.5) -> 3.22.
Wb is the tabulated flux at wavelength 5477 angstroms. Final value 3.44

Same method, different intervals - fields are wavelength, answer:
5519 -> 3.84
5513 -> 3.64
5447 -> 3.25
